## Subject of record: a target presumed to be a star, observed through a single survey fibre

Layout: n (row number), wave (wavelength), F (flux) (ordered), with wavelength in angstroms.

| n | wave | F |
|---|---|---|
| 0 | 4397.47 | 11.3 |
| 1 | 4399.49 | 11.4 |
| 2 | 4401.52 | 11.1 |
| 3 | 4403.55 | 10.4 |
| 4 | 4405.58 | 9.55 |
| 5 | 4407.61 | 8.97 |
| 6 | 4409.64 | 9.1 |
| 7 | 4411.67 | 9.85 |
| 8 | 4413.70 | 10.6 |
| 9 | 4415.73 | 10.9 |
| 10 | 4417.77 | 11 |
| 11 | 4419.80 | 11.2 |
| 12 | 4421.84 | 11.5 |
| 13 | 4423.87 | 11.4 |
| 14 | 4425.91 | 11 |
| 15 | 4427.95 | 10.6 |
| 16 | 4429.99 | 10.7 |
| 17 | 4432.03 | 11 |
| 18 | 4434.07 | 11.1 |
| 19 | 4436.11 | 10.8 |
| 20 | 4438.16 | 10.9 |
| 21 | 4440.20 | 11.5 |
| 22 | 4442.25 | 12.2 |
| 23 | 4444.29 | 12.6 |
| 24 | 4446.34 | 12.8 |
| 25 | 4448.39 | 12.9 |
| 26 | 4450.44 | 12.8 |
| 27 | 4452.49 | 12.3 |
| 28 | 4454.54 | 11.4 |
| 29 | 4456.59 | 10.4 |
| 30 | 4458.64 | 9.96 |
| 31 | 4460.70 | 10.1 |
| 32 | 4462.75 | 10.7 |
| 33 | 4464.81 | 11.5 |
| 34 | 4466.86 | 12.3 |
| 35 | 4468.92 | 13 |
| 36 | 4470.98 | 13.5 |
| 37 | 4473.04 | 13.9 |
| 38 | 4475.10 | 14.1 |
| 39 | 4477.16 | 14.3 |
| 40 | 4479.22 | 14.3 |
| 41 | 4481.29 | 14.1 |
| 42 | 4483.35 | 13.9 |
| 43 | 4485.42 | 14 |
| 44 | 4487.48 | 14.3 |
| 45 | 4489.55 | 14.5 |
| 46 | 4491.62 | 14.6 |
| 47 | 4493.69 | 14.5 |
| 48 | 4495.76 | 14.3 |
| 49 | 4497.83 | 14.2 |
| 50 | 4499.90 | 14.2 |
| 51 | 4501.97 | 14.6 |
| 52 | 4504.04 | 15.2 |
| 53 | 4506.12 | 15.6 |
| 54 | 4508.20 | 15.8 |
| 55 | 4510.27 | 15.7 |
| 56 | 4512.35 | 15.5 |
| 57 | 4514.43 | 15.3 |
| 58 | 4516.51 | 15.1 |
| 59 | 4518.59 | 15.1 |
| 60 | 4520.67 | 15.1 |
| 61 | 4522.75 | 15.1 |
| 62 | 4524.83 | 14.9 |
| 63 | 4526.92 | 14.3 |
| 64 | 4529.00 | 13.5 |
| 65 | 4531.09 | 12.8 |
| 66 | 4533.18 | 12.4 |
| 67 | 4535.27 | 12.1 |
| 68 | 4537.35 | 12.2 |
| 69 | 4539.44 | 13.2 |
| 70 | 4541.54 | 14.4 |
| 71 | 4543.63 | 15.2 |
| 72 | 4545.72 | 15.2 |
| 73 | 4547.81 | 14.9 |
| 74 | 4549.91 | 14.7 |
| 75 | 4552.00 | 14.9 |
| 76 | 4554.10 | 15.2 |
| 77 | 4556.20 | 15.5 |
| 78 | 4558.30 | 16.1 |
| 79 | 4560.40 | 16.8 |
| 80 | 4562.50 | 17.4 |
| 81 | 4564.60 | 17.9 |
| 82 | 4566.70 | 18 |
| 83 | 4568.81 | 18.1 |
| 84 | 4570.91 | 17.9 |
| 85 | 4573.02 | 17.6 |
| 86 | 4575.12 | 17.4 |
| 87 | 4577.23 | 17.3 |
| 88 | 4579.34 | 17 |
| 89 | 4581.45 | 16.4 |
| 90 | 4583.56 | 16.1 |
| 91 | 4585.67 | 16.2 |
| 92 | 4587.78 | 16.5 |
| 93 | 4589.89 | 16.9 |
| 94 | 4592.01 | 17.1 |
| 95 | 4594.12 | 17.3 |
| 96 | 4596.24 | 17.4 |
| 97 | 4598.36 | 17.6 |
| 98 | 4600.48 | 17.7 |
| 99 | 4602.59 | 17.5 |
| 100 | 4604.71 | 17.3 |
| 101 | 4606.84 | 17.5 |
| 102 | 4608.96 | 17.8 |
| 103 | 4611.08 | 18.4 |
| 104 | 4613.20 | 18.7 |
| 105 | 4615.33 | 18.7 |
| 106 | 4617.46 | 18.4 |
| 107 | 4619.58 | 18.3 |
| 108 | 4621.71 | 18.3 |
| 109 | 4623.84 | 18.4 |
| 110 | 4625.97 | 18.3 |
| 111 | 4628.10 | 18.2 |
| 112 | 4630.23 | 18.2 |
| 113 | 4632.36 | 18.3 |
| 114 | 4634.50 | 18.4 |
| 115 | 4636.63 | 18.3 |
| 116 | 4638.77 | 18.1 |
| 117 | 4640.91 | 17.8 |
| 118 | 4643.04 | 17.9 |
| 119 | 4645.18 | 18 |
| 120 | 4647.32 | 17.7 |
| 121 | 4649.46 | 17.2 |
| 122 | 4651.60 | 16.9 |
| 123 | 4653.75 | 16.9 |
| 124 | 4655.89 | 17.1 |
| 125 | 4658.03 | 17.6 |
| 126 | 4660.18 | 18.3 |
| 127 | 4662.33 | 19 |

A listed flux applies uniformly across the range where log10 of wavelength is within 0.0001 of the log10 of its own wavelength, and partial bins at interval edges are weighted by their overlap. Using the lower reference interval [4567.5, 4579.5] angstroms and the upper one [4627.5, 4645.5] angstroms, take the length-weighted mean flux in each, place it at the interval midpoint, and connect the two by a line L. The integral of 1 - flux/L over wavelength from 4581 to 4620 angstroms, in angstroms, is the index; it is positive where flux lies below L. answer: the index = 0.8 angstroms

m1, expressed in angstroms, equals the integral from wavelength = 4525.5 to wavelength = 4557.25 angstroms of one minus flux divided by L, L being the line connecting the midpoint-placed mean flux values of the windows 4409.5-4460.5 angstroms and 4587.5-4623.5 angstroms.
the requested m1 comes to 2.65 angstroms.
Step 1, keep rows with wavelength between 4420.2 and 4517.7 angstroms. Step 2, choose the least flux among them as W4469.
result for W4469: 9.96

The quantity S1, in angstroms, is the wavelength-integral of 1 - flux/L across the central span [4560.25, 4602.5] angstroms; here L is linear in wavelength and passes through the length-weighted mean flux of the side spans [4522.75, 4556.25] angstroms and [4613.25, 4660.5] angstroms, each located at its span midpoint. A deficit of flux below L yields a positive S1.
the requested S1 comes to -4.1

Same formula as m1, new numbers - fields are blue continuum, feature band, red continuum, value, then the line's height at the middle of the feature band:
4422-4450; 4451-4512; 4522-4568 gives -2.6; 12.9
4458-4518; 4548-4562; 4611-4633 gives 0.5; 16.2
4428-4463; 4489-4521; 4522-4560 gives -4.2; 13.2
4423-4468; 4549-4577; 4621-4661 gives -2.6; 15.3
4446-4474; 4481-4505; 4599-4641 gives -2.1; 13.2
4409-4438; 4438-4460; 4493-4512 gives 0.5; 12.1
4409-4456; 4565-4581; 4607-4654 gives -1.5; 16.1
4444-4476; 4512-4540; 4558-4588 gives 1.9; 15.1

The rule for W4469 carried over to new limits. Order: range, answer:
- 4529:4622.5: 12.1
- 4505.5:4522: 15.1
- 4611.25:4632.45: 18.2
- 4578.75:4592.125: 16.1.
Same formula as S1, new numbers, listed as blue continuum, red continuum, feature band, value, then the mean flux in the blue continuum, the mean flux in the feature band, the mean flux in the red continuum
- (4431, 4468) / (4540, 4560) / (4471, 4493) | -2.6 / 11.5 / 14.2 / 15.1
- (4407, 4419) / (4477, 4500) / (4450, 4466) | 1.9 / 10.1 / 11.1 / 14.3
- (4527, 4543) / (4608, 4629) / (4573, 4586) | -0.8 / 13.1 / 16.8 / 18.4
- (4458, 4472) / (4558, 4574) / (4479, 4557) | 0.6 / 11.6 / 14.5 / 17.5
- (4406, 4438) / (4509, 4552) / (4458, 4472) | 0.6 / 10.6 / 11.6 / 14.4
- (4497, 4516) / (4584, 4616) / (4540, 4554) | 1.1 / 15.1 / 14.8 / 17.5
